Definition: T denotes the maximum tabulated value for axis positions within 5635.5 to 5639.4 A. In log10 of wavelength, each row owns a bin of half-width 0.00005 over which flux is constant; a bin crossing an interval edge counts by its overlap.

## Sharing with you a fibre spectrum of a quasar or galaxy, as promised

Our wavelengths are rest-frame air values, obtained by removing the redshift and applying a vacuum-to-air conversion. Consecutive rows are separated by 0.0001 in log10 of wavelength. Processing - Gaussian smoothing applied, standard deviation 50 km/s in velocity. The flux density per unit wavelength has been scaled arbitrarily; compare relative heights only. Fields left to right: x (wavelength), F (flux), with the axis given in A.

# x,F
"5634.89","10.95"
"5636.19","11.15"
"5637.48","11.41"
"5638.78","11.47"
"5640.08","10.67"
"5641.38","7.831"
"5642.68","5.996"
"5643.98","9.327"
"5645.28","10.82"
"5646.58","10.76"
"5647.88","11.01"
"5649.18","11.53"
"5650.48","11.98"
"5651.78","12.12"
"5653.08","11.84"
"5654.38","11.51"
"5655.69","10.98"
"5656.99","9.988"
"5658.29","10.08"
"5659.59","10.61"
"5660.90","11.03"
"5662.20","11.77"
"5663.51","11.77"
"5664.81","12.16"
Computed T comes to 11.47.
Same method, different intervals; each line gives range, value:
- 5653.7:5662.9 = 11.77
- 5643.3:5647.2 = 10.82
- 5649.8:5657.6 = 12.12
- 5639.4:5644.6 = 10.67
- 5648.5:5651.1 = 11.98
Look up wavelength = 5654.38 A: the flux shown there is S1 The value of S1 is 11.51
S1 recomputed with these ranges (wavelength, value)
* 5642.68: 5.996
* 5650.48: 11.98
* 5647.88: 11.01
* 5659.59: 10.61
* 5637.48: 11.41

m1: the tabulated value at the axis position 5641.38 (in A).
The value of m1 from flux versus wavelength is 7.831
